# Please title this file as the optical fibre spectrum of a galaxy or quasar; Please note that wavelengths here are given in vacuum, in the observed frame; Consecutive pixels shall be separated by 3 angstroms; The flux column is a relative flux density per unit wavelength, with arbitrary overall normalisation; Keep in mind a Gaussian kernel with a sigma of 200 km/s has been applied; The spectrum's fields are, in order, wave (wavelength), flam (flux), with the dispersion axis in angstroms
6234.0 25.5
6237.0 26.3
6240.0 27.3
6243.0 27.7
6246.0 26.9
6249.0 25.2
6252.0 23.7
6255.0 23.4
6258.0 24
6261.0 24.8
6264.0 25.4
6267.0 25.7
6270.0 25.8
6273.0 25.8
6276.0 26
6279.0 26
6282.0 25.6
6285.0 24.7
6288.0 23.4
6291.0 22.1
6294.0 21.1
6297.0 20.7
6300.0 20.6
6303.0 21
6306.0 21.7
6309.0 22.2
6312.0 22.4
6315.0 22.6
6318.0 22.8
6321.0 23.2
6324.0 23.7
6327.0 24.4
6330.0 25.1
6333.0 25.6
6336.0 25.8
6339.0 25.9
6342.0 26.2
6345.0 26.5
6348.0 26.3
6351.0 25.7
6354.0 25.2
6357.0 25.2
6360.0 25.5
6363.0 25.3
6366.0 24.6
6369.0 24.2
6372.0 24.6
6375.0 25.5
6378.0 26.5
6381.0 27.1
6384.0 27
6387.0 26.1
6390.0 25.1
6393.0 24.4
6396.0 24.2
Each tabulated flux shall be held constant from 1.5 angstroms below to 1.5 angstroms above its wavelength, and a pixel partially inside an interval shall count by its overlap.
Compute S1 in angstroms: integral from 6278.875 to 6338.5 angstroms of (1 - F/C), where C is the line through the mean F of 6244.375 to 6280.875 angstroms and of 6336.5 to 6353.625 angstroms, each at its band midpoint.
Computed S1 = 5.7 angstroms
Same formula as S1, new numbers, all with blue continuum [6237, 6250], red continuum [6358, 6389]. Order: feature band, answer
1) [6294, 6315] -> 3.8 angstroms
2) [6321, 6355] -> 0.7 angstroms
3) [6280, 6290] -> 0.7 angstroms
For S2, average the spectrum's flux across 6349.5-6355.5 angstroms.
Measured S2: 25.4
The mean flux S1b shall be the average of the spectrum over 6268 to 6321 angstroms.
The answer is 23.2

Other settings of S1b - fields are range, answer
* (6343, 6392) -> 25.6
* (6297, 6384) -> 24.5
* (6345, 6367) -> 25.5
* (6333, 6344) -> 25.9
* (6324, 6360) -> 25.5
